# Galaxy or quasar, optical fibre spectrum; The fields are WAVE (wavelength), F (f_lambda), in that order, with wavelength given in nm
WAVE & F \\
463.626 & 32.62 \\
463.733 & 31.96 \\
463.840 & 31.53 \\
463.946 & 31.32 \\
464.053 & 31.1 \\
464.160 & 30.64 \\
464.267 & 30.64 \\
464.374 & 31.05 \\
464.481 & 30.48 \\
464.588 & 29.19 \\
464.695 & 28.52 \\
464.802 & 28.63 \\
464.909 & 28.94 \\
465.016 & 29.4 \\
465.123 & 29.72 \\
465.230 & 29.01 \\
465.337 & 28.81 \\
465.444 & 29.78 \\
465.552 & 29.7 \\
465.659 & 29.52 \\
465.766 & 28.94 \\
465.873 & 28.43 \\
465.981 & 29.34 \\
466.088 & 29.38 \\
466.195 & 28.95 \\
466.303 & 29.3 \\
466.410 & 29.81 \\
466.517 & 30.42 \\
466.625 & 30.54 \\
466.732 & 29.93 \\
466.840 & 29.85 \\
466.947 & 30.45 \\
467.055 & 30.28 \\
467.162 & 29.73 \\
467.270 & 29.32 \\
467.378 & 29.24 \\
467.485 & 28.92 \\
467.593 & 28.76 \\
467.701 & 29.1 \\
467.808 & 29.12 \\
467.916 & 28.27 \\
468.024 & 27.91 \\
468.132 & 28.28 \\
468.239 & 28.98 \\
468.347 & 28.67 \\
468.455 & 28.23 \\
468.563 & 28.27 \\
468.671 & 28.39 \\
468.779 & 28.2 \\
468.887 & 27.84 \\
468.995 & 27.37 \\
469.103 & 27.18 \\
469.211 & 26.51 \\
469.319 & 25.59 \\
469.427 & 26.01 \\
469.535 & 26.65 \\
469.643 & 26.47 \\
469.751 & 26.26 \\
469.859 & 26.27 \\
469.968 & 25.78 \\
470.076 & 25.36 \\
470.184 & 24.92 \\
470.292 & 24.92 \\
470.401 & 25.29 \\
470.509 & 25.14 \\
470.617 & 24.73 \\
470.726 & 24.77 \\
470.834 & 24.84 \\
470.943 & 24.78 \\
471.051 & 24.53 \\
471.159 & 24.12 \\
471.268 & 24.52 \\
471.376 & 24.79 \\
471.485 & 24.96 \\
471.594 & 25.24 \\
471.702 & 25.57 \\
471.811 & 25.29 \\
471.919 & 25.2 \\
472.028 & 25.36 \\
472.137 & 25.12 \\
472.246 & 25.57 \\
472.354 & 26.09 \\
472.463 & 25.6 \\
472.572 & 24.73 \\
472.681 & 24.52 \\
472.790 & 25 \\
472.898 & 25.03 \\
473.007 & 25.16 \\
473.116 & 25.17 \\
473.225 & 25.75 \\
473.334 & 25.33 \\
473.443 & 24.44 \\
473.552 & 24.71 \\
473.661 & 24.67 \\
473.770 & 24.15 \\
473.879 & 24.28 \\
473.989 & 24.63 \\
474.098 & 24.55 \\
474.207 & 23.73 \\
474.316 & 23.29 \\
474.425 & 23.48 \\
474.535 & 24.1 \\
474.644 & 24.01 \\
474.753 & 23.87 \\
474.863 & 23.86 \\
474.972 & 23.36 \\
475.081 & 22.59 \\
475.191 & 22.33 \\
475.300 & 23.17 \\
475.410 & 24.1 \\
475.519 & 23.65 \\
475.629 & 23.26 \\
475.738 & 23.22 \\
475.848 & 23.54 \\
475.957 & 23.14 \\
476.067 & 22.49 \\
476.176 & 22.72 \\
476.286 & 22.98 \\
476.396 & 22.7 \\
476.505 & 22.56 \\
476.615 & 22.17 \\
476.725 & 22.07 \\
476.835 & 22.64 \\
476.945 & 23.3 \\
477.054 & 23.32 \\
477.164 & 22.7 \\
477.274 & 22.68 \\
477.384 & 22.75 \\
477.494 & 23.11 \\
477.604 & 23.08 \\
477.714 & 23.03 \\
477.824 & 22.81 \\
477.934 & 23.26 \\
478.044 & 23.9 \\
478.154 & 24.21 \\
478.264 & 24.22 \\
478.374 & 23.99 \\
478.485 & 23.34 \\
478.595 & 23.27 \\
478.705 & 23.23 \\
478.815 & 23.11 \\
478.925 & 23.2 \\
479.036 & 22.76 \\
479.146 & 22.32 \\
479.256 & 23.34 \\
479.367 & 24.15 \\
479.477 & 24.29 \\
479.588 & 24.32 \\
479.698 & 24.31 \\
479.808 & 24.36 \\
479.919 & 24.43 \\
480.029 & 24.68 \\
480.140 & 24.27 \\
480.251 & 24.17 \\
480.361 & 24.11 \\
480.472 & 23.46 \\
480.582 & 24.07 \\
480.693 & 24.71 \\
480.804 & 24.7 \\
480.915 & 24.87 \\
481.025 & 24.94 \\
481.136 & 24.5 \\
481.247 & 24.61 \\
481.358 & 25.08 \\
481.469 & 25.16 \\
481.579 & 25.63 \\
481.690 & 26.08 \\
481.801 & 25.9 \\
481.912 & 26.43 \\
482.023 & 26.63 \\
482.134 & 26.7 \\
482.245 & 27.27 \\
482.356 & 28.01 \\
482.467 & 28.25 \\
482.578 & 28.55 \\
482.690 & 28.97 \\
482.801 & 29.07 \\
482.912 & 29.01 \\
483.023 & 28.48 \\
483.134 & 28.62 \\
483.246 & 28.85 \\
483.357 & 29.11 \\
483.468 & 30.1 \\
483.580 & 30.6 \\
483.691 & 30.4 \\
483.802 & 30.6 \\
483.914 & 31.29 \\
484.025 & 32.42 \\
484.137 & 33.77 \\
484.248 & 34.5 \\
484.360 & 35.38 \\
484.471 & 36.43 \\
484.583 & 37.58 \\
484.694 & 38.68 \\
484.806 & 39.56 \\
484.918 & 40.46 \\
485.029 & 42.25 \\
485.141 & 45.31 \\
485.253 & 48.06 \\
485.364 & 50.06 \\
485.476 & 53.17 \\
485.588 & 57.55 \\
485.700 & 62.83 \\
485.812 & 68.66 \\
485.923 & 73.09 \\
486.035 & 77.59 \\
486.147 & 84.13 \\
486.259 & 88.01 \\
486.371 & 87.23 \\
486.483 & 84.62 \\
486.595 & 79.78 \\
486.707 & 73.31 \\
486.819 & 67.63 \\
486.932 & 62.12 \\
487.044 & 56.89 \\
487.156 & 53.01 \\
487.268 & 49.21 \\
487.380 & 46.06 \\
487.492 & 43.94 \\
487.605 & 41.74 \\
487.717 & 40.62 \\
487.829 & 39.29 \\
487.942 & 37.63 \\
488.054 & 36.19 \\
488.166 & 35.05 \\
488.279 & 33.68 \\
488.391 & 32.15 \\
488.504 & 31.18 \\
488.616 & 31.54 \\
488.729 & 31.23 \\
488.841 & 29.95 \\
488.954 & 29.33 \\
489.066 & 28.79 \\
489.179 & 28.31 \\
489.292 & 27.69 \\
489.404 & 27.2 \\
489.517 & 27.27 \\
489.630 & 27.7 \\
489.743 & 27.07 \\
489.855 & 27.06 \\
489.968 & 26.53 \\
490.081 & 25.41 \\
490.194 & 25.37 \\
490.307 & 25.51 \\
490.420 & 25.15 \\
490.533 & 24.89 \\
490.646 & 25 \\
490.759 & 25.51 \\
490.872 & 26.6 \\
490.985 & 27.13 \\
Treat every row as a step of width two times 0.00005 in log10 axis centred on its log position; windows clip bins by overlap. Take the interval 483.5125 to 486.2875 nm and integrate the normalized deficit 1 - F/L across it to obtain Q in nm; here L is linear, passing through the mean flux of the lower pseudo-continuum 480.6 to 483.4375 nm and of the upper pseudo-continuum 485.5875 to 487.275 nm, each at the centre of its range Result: 0.472 nm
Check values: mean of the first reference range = 26.8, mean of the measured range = 47.7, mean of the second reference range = 71.4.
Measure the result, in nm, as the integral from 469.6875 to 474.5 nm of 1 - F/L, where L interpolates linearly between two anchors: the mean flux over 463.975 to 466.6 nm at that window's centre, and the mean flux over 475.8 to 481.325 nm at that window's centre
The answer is 0.280 nm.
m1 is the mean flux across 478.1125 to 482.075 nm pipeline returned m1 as 24.4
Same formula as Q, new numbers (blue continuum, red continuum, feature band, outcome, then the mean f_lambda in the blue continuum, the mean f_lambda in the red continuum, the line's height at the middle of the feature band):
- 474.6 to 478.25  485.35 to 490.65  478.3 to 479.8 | 0.244 nm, 23.1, 45.3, 28.1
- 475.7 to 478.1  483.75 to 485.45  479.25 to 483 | 0.705 nm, 22.9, 38.7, 31.6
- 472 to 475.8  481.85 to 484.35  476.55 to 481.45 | 0.634 nm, 24.3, 29.5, 27.2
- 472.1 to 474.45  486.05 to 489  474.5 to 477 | 0.530 nm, 24.8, 51.4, 29.4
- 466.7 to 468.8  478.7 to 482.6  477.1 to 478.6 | 0.144 nm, 29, 24.9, 25.8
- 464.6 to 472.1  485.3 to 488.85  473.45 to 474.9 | 0.478 nm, 27.6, 54.6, 36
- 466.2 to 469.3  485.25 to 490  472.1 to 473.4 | 0.325 nm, 28.8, 48.1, 33.7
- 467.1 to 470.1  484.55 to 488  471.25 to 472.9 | 0.411 nm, 27.8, 57.2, 33.6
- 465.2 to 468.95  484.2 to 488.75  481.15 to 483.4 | 0.938 nm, 29.1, 51.6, 46.7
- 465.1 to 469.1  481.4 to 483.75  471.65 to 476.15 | 0.675 nm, 29.1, 28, 28.6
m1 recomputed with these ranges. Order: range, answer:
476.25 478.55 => 23.1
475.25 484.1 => 25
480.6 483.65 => 27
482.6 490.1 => 42.7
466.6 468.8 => 29.1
